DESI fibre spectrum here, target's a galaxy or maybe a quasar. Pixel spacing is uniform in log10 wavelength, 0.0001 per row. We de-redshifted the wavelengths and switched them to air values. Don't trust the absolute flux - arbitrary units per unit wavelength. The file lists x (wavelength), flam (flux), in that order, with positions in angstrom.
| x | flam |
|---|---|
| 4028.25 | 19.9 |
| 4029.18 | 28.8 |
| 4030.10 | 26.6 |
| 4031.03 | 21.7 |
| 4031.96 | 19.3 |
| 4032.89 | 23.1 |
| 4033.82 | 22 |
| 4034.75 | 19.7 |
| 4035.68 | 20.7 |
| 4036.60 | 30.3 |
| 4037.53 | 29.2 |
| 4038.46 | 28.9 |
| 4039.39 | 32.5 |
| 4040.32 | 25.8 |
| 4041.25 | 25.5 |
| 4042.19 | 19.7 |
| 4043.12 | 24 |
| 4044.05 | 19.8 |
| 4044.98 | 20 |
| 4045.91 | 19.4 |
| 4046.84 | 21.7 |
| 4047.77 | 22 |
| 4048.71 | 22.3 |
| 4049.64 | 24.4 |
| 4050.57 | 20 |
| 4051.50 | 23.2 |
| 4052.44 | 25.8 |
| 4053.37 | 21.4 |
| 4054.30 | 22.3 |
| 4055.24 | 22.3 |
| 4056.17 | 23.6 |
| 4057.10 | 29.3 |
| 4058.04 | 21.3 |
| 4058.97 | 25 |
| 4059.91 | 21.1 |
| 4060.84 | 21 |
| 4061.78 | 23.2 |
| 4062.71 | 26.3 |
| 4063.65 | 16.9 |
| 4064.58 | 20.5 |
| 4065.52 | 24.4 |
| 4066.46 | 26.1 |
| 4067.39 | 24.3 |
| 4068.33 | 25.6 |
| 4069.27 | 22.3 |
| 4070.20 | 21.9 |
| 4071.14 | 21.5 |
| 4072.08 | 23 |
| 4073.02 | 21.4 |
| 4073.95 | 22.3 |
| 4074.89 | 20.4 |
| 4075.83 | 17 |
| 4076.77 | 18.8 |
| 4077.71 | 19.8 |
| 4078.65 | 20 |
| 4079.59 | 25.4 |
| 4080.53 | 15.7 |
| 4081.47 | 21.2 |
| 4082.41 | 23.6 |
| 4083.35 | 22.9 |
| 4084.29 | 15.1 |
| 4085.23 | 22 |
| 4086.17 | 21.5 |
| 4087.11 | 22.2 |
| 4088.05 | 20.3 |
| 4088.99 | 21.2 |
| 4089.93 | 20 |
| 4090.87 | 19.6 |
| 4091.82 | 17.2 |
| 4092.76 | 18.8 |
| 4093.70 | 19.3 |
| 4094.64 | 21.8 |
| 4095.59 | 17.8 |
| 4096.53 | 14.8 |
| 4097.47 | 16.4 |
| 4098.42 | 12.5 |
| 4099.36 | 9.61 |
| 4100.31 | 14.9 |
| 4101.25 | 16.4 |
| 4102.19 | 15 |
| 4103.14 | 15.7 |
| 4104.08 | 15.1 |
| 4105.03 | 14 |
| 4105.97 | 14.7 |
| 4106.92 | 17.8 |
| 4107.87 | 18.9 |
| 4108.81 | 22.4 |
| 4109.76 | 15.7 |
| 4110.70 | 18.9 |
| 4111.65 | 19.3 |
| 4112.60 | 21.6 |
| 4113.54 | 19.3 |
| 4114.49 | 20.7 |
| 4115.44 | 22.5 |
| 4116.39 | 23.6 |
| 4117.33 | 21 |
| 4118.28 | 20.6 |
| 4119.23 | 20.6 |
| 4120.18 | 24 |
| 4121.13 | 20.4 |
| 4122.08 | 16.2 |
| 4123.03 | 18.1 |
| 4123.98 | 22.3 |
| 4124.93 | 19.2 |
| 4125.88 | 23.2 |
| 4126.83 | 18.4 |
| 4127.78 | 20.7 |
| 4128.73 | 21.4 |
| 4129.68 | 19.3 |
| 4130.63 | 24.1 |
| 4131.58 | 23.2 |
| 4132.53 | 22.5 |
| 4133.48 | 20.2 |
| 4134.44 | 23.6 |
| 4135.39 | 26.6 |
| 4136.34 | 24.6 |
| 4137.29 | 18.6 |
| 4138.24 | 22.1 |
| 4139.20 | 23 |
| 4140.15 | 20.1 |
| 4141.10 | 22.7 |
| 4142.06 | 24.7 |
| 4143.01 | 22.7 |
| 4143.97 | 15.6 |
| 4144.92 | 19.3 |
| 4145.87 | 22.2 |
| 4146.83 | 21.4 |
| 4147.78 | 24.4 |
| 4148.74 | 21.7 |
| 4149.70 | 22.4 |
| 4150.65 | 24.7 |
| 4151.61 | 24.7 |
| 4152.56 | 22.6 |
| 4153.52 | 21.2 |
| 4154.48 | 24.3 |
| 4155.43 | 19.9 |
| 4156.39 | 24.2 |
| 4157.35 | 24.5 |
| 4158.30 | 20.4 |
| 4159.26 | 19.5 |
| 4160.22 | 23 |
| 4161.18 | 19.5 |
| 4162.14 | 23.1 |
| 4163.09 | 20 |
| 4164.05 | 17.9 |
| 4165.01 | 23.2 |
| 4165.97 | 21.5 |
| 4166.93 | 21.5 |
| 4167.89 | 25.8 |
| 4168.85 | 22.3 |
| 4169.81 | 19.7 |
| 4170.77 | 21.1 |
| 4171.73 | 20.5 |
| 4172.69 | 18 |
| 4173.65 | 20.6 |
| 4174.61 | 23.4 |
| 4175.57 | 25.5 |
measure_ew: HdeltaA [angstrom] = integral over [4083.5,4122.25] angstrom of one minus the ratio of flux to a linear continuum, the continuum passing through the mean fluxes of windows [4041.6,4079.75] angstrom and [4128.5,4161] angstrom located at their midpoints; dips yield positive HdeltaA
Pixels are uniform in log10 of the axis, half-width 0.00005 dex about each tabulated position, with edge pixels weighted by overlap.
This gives 6.3 angstrom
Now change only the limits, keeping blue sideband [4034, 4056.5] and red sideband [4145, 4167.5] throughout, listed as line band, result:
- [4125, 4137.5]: 0.2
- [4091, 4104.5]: 3.9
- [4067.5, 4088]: 1.7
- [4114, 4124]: 0.7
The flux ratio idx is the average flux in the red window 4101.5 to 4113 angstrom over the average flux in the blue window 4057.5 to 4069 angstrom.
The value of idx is 0.8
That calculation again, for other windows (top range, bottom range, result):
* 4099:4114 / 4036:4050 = 0.69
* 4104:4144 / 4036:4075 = 0.88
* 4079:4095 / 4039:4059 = 0.88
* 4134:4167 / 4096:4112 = 1.38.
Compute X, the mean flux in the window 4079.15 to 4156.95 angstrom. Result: 20.2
